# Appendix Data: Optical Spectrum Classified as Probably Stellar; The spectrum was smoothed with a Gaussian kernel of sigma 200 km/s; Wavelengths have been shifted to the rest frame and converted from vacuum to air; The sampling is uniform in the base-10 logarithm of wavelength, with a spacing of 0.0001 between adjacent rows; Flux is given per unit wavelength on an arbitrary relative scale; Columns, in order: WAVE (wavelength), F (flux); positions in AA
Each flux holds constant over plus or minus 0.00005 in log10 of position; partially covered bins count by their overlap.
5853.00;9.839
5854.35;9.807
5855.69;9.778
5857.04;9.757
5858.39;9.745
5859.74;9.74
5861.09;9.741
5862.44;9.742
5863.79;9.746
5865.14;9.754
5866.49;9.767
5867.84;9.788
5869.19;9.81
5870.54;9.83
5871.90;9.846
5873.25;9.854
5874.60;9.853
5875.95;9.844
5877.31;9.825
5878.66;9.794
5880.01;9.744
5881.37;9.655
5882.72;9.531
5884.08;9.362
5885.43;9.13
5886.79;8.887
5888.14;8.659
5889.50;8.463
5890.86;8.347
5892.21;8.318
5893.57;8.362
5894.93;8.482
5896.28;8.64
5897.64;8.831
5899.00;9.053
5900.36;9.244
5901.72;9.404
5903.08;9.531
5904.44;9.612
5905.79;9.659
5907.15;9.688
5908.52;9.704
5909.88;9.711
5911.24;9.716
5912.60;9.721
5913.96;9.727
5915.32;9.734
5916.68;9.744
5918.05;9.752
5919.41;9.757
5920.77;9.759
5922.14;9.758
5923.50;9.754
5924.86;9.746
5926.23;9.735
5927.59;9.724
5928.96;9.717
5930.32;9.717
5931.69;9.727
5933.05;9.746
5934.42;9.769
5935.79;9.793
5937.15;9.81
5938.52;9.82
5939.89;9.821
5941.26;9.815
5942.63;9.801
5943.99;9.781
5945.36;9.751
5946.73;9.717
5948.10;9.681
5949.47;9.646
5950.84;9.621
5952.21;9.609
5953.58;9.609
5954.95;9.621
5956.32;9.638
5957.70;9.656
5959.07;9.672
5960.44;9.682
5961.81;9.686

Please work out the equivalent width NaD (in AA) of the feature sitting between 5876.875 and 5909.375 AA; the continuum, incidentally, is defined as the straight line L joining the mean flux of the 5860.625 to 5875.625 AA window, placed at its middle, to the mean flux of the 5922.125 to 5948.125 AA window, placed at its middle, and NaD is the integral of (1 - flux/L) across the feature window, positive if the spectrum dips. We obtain 2.1 AA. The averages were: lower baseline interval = 9.8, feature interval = 9.16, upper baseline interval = 9.76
